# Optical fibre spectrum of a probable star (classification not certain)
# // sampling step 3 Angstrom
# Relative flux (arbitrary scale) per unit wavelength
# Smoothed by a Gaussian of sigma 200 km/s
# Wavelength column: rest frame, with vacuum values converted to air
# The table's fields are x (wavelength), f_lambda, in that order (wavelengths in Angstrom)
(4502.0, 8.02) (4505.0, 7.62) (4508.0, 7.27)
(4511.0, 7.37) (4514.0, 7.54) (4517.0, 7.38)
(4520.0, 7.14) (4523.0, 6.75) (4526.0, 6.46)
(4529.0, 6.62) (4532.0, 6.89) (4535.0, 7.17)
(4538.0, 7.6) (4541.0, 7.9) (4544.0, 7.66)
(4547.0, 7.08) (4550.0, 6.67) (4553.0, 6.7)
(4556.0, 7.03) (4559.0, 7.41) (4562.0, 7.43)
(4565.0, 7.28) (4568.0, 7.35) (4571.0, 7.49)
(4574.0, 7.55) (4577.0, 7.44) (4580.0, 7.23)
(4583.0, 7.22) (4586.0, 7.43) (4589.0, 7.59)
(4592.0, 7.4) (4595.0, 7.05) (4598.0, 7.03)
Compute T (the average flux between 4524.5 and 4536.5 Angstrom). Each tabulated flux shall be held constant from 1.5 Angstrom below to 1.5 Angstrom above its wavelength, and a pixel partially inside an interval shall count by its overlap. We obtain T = 6.78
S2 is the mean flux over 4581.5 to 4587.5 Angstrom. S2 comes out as 7.33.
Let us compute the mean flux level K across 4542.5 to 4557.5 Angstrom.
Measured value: 7.03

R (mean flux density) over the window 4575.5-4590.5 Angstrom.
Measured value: 7.38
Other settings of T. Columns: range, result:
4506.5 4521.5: 7.34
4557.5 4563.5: 7.42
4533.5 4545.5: 7.58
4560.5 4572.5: 7.39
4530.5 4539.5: 7.22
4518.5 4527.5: 6.78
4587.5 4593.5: 7.5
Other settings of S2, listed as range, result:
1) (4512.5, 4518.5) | 7.46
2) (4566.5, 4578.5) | 7.46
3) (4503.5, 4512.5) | 7.42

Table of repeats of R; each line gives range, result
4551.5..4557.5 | 6.86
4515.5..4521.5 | 7.26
